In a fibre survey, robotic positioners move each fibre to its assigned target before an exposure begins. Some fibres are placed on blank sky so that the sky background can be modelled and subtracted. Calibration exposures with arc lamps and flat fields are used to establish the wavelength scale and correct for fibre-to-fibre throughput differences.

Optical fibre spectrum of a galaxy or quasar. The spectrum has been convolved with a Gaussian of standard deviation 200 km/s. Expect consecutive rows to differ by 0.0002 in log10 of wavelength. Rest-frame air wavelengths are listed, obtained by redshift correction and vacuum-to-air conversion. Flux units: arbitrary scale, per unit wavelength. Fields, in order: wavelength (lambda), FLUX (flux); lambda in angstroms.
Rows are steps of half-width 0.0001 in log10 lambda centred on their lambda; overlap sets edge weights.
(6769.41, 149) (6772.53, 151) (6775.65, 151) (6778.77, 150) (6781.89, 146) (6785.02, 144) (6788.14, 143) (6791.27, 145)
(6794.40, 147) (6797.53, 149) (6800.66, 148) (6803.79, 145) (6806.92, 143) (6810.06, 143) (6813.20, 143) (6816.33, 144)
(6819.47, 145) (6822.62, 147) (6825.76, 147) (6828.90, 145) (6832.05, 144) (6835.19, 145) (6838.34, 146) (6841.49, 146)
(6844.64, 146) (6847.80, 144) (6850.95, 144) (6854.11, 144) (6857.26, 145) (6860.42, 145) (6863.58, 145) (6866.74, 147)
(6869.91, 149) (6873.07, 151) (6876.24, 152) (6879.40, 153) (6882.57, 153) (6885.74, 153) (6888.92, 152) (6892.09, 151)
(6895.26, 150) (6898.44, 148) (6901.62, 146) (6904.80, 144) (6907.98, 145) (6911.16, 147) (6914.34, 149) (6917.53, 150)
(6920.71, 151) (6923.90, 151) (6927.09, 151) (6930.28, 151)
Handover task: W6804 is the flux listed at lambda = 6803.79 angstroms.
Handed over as 145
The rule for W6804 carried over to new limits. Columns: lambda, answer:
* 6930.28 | 151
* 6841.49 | 146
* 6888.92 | 152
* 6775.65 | 151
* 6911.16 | 147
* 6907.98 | 145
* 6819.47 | 145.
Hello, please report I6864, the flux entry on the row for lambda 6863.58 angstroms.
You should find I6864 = 145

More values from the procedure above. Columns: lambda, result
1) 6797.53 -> 149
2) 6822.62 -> 147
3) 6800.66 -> 148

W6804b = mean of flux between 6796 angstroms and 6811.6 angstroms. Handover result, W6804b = 146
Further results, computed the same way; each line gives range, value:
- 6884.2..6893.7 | 152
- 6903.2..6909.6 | 145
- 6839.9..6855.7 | 145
